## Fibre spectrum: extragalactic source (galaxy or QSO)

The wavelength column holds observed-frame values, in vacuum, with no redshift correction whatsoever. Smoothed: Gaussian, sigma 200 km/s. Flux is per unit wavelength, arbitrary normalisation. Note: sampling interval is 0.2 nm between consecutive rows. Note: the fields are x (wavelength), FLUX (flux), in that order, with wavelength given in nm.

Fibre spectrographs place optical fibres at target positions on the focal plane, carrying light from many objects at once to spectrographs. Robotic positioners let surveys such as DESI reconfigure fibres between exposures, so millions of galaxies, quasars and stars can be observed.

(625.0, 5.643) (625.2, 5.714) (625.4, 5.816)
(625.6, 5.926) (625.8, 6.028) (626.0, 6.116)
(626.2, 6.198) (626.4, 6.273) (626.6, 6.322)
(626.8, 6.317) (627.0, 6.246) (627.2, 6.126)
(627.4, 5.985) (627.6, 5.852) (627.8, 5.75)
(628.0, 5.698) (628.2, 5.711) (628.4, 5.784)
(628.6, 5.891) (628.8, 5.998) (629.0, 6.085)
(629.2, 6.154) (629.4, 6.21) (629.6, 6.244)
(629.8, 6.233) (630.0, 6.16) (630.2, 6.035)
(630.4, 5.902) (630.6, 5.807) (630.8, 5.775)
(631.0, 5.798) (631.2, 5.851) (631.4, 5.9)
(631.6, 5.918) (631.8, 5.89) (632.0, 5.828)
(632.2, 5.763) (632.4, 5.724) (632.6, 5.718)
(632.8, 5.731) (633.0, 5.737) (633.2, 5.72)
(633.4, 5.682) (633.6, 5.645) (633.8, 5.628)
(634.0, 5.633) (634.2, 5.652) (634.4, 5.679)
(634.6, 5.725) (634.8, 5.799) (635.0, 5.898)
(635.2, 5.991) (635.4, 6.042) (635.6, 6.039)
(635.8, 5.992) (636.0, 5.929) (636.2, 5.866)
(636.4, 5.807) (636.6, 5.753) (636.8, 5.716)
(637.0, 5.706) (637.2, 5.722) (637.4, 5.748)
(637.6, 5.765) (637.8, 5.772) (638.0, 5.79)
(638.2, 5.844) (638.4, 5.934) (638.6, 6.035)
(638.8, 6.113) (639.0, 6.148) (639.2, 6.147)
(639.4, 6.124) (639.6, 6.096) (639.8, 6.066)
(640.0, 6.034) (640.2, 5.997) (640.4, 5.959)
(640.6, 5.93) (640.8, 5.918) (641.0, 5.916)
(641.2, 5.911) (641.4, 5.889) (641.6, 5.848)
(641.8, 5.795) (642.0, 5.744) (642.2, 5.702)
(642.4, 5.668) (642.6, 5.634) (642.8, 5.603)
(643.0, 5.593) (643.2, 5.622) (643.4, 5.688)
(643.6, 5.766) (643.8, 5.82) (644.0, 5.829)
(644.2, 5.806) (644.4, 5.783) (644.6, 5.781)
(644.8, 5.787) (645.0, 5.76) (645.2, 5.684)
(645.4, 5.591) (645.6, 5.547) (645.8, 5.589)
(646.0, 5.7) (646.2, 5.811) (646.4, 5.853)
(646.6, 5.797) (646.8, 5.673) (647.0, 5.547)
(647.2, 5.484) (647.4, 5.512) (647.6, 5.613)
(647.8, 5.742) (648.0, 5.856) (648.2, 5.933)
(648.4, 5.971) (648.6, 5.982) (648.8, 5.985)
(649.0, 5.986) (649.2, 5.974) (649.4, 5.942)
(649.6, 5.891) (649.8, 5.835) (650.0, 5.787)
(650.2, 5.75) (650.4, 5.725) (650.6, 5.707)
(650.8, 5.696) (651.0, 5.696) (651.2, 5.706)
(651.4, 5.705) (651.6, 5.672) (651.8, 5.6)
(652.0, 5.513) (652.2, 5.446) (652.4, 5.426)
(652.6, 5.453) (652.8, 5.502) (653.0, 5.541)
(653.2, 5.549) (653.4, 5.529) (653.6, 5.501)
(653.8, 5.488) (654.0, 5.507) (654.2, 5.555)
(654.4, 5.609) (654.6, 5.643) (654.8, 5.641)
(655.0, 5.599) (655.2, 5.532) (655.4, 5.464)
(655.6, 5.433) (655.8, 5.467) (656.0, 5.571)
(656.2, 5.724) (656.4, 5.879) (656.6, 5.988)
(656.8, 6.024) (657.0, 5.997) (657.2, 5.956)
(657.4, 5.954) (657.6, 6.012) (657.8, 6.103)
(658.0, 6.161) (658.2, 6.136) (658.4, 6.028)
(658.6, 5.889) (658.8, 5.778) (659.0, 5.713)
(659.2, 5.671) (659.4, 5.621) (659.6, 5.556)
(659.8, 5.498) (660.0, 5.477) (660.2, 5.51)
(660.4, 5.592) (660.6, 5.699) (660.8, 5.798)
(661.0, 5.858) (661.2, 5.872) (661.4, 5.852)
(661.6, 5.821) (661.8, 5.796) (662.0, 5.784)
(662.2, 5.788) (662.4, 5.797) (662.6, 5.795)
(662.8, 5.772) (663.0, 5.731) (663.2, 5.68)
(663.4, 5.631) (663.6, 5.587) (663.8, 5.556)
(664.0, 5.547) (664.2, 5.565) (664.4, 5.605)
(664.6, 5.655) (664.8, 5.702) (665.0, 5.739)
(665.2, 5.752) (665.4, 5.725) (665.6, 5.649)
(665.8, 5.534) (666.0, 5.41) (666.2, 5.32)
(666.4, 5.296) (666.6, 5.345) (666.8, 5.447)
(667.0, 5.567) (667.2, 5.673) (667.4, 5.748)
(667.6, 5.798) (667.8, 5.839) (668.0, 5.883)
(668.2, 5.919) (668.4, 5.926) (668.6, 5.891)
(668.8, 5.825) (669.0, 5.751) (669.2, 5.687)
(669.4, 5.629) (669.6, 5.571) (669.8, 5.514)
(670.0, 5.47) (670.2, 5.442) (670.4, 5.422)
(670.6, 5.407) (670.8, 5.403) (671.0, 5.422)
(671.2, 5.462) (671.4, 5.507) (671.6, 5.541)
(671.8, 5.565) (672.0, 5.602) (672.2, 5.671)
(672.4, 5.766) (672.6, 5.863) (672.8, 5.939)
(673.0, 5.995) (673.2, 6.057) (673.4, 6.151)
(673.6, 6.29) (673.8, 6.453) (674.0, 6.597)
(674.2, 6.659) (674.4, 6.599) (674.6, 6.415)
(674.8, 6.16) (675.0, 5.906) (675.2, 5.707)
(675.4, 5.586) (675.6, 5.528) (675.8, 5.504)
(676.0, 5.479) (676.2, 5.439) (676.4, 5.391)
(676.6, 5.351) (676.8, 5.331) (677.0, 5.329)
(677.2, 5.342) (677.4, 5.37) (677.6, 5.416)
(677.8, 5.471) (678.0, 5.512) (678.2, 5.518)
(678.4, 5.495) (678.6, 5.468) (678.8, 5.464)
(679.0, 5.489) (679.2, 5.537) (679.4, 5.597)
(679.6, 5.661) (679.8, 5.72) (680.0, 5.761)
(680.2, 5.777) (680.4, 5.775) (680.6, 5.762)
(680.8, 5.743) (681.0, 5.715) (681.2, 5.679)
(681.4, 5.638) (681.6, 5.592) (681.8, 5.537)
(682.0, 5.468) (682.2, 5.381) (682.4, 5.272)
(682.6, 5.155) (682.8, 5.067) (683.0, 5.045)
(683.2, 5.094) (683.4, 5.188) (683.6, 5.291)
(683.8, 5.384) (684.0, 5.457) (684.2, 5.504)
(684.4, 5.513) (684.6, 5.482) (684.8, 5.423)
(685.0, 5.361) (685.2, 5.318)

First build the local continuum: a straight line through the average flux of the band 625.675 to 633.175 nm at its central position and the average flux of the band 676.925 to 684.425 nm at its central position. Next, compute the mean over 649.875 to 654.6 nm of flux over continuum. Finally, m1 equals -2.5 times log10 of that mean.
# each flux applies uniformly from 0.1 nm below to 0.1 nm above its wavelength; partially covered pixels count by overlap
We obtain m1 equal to 0.029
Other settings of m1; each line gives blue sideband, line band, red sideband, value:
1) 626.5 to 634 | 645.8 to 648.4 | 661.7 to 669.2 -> 0.02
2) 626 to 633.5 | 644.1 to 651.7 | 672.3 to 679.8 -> 0.02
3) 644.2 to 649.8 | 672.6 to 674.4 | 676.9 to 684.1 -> -0.13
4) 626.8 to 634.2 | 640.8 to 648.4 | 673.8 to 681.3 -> 0.02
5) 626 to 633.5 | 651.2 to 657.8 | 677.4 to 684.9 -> 0.01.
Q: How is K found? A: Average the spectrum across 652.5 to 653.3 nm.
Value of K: 5.51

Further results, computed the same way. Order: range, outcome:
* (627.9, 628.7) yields 5.77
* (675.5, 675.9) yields 5.52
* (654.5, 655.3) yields 5.6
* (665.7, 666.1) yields 5.47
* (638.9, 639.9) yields 6.12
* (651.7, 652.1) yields 5.56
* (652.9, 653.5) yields 5.54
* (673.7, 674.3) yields 6.57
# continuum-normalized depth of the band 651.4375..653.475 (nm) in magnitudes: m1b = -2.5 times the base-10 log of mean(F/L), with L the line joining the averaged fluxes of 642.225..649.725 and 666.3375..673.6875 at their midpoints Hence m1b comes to 0.04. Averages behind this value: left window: 5.75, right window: 5.68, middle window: 5.53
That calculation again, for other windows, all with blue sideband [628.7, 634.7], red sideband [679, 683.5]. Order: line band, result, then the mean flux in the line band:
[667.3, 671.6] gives -0.010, 5.64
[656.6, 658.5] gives -0.067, 6.04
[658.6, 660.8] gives 0.005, 5.63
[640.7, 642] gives -0.014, 5.87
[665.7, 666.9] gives 0.044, 5.39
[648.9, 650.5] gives -0.024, 5.86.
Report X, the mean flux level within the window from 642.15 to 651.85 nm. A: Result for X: 5.74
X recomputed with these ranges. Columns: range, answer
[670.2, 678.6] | 5.72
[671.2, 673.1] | 5.7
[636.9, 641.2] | 5.94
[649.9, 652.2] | 5.68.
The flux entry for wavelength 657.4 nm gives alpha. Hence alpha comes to 5.954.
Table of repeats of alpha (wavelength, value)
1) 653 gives 5.541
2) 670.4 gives 5.422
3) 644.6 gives 5.781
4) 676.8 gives 5.331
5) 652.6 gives 5.453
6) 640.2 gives 5.997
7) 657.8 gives 6.103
